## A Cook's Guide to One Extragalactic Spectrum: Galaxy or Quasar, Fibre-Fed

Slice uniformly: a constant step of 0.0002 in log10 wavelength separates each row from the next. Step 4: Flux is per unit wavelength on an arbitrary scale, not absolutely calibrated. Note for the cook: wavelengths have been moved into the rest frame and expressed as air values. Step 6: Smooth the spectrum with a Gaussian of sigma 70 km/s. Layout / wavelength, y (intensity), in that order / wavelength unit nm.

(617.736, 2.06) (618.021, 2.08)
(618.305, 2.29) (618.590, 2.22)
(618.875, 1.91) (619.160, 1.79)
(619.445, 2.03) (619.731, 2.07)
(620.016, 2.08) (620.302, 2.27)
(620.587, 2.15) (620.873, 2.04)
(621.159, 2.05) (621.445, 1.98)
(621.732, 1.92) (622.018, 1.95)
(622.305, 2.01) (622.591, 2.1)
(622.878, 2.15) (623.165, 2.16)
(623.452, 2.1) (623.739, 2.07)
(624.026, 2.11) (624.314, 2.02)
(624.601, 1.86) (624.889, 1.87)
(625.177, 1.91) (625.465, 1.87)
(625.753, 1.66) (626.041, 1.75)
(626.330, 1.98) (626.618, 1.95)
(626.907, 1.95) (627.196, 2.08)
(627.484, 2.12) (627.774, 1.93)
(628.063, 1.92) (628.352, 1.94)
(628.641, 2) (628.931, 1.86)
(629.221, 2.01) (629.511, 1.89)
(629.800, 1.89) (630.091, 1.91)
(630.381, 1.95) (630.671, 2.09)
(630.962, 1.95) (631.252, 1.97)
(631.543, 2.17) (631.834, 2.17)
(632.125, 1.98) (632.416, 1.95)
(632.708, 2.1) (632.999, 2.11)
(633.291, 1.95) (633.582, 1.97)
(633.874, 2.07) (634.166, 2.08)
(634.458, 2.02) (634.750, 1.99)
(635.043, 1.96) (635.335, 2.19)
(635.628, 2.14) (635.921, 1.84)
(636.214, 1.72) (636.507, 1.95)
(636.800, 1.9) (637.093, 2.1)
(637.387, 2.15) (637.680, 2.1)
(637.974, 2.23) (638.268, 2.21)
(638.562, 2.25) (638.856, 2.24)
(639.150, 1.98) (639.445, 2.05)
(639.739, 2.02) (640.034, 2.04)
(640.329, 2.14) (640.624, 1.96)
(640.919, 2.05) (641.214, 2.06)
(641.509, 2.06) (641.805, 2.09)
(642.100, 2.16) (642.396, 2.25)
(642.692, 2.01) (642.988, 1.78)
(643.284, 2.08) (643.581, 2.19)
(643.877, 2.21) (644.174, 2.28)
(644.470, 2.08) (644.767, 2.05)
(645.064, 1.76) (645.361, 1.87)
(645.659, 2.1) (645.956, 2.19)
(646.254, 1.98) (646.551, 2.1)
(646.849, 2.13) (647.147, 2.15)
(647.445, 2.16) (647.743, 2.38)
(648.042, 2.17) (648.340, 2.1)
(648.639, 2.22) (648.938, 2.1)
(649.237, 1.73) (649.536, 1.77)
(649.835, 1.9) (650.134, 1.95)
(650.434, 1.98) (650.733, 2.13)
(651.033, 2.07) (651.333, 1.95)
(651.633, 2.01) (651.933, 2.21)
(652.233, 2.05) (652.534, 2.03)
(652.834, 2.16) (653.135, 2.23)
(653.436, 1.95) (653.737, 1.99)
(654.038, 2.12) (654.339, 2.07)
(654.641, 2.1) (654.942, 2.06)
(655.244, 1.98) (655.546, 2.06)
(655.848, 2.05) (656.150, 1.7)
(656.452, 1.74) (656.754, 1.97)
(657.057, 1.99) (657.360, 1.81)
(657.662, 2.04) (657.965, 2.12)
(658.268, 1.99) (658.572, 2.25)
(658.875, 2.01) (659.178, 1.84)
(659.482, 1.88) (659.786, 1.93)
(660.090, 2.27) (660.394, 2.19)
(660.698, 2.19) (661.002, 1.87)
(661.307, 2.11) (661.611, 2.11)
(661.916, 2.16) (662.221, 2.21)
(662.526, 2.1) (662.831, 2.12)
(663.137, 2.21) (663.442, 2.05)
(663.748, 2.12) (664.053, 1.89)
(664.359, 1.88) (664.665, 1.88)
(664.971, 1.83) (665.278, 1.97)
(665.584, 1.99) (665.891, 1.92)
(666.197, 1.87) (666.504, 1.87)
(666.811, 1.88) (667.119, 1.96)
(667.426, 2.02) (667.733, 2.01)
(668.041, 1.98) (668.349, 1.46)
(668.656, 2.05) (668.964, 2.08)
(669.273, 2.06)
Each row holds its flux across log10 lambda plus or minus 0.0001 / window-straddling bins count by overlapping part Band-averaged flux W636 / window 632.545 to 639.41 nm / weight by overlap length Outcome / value 2.05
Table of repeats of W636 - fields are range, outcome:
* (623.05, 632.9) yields 1.97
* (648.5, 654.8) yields 2.03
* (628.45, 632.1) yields 1.99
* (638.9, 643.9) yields 2.07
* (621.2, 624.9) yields 2.03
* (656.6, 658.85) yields 2.02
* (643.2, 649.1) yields 2.11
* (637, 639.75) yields 2.14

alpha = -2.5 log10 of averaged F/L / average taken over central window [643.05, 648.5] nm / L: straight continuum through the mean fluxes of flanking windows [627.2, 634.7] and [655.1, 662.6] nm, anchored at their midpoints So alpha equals -0.05 mag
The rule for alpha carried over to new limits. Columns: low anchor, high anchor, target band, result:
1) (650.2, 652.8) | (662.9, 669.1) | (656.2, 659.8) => 0.03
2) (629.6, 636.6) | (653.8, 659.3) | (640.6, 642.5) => -0.05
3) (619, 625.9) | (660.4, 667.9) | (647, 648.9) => -0.09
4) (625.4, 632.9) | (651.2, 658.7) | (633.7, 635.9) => -0.04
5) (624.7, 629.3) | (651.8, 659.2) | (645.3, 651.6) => -0.03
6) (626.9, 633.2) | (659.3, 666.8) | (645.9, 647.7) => -0.06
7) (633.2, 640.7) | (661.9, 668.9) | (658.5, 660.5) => -0.03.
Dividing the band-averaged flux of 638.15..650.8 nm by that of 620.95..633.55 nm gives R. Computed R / 1.04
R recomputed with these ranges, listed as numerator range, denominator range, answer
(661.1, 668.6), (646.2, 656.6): 0.97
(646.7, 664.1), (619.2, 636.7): 1.03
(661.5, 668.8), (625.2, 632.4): 1.01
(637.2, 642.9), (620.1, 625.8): 1.04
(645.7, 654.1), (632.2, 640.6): 1.01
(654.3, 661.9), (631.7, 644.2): 0.98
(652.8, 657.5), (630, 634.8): 0.98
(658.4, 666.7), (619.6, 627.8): 1.01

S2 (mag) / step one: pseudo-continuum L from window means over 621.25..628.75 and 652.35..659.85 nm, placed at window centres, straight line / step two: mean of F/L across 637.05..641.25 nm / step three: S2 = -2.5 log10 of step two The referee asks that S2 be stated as -0.06 mag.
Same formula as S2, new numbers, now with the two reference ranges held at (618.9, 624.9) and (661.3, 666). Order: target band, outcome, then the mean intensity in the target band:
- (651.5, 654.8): -0.03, 2.08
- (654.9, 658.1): 0.04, 1.95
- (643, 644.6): -0.05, 2.14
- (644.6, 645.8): 0.05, 1.94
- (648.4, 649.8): 0.04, 1.96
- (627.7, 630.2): 0.06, 1.93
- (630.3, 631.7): 0.00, 2.03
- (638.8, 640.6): -0.01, 2.06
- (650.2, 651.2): -0.01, 2.05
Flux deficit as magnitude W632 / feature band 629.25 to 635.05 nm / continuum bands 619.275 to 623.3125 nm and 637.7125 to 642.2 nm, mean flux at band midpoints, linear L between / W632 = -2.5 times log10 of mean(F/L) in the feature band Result 0.041 mag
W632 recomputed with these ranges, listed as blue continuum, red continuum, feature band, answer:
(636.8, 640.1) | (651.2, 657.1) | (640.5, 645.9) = 0.01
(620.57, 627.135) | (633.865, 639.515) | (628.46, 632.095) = 0.02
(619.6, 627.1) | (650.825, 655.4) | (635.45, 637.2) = 0.05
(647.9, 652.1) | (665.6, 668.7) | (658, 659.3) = -0.04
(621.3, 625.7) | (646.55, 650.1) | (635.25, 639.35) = -0.02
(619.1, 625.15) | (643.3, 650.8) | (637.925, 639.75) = -0.05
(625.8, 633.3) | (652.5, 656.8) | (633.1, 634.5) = -0.02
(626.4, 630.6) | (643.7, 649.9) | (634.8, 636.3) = 0.01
